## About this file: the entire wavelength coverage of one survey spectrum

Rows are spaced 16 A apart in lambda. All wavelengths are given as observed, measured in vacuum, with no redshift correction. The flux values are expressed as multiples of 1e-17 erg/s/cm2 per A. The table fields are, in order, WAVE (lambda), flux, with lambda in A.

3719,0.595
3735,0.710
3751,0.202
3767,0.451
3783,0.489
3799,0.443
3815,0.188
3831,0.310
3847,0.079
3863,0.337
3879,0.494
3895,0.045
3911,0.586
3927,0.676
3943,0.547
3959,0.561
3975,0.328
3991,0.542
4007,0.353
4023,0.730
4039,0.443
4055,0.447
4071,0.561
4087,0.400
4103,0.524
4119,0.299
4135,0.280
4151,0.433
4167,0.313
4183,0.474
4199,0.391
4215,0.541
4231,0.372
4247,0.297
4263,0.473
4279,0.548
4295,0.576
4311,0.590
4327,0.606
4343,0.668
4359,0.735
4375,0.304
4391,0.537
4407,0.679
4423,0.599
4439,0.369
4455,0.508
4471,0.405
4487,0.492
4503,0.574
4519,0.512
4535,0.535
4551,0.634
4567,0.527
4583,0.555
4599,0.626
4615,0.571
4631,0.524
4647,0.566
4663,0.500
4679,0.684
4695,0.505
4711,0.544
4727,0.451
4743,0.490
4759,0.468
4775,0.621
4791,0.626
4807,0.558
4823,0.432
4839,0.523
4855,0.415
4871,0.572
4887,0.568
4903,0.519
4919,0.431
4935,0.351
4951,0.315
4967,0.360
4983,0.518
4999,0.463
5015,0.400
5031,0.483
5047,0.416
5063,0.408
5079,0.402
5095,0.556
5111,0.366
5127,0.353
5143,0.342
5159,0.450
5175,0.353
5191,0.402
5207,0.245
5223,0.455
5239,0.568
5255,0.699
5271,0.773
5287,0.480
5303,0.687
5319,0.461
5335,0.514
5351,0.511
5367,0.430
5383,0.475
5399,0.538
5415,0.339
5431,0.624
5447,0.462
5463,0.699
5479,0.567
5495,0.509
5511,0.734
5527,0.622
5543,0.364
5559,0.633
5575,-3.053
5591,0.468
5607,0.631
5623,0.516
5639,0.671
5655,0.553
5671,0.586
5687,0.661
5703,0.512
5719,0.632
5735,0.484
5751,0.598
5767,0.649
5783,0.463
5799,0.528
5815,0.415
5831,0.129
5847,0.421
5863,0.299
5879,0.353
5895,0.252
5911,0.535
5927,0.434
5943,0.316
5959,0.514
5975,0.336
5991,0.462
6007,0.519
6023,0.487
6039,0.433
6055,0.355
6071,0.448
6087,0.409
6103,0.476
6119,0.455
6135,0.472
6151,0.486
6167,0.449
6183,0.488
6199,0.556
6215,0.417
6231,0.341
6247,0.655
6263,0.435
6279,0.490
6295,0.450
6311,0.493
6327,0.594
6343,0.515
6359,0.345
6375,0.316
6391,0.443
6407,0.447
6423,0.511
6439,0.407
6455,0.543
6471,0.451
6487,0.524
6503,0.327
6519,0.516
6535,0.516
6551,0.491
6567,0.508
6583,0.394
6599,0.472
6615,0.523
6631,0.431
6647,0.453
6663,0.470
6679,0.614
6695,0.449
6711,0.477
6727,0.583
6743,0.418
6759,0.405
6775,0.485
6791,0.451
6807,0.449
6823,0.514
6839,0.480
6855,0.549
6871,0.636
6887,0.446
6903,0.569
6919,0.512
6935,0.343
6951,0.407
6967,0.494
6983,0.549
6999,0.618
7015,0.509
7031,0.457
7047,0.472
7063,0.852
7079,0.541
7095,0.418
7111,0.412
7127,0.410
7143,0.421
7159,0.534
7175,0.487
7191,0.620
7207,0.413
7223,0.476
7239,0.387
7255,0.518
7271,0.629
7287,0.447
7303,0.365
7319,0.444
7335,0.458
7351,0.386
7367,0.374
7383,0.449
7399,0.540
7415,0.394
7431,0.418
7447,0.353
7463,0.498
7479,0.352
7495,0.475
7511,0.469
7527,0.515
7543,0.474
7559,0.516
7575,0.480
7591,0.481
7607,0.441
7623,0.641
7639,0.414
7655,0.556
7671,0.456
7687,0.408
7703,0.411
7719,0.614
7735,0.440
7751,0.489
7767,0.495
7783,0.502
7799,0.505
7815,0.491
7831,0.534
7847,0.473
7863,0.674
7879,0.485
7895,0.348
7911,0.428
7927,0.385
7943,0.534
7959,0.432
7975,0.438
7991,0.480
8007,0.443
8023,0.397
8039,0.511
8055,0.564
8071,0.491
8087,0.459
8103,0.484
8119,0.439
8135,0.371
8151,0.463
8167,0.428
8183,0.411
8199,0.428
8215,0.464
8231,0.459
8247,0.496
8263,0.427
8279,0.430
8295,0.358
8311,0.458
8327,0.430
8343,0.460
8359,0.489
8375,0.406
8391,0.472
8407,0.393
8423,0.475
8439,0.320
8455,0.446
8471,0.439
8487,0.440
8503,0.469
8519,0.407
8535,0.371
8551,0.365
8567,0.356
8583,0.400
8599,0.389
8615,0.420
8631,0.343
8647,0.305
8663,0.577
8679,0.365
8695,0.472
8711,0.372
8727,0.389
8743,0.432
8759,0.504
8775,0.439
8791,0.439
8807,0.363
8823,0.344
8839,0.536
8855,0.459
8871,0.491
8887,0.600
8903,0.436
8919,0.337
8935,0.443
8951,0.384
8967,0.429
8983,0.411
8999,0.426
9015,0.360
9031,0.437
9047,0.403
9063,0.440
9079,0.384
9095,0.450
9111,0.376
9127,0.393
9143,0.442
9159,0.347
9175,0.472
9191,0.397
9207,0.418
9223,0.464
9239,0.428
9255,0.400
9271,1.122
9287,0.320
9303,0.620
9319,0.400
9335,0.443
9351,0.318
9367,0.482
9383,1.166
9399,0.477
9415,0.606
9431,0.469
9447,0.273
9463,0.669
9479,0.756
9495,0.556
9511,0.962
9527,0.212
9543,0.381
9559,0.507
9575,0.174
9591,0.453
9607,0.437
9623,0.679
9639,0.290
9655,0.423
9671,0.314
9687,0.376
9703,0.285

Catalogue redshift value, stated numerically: 0.41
